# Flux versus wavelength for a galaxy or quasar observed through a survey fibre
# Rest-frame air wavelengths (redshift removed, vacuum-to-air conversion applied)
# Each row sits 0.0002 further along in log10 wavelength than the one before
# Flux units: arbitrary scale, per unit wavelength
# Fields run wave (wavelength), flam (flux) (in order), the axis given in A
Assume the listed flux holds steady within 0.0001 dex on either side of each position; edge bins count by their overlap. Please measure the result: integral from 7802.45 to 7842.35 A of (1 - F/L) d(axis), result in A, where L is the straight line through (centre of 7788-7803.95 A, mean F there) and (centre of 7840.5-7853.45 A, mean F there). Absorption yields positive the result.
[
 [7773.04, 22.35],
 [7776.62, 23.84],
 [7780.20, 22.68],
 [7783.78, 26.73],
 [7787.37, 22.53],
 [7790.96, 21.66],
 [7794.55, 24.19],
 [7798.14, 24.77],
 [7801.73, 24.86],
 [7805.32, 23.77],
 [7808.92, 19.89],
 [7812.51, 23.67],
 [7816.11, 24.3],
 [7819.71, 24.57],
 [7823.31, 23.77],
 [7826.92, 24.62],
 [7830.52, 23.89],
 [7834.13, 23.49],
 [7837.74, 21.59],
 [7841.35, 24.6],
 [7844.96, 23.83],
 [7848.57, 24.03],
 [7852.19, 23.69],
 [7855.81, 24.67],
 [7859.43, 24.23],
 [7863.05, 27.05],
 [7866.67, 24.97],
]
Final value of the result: 0.7 A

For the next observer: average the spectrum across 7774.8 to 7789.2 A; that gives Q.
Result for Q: 23.9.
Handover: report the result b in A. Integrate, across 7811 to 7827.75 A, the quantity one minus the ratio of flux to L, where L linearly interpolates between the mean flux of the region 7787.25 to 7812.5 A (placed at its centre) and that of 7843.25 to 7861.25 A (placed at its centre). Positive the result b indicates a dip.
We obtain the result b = -0.5 A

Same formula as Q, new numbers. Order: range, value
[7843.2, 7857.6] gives 24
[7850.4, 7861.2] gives 24.2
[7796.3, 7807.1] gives 24.5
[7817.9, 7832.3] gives 24.2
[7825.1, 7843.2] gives 23.6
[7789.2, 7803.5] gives 23.9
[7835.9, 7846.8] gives 23.4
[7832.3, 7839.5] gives 22.5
